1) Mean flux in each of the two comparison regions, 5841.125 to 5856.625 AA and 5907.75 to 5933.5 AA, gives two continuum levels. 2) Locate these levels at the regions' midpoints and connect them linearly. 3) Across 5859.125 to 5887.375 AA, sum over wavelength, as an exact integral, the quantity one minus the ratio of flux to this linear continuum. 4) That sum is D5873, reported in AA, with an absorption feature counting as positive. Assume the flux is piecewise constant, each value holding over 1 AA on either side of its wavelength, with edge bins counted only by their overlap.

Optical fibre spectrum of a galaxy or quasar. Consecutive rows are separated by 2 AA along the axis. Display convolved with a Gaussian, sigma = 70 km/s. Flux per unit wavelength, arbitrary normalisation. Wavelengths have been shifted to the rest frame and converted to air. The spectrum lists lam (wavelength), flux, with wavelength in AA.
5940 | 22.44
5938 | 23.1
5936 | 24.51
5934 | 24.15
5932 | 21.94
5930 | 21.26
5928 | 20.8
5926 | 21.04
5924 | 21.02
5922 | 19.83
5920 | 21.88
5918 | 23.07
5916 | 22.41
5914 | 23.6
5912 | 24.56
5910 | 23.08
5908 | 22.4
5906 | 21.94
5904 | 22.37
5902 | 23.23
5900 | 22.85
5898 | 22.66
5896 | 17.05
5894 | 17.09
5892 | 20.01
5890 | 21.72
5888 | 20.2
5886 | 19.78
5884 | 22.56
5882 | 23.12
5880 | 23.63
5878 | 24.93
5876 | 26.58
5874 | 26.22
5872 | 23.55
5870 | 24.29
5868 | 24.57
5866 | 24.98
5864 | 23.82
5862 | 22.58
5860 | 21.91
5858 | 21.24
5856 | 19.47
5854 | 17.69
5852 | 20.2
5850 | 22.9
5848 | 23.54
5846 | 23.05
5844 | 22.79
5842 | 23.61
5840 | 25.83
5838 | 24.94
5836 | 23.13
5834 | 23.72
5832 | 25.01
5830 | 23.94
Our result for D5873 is -2.4 AA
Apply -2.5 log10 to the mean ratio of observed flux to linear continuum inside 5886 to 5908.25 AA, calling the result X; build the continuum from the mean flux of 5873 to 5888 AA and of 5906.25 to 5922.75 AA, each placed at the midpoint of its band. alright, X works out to 0.11 mag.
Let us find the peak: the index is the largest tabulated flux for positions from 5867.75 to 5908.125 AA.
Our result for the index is 26.58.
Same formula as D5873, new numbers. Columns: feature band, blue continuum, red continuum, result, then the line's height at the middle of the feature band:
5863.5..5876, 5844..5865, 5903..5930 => -1.7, 21.8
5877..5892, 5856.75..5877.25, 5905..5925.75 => 0.8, 23.4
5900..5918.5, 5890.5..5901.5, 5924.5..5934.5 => -2.0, 20.8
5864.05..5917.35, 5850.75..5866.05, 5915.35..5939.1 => -2.6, 21.7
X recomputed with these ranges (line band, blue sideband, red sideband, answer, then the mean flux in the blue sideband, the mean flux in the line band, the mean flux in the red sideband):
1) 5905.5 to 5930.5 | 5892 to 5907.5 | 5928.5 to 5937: 0.00 mag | 21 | 22.1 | 22.8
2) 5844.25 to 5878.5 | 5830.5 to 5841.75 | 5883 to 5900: -0.02 mag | 24.4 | 23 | 20.3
